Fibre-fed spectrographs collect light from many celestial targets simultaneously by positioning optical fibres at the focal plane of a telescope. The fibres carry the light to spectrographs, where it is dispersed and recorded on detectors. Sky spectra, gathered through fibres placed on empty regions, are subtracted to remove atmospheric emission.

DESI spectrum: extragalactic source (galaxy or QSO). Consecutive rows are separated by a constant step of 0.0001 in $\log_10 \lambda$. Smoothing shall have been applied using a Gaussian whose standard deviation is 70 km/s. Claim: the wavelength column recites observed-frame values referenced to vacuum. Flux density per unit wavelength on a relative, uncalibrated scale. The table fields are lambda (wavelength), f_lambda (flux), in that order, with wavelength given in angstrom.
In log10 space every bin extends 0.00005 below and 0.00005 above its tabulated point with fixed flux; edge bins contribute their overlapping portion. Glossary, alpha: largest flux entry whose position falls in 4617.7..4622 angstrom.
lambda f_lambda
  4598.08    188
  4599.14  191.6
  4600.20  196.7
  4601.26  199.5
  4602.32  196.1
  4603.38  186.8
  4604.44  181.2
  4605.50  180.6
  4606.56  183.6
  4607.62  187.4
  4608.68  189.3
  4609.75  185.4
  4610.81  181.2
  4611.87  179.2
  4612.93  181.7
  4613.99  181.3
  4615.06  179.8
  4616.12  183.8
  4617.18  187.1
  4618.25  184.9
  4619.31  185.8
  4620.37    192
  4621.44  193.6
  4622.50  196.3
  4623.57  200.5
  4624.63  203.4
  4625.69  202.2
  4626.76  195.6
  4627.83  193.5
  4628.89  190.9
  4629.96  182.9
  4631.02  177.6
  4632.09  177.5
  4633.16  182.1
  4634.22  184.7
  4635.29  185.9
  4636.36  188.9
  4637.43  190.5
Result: 193.6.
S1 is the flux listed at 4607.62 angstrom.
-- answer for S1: 187.4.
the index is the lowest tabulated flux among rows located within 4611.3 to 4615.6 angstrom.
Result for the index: 179.2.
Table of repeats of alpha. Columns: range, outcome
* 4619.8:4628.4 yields 203.4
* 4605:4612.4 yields 189.3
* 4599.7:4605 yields 199.5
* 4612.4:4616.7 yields 183.8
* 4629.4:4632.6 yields 182.9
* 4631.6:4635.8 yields 185.9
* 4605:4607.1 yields 183.6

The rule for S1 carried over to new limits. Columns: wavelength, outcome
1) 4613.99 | 181.3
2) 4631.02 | 177.6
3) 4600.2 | 196.7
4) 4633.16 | 182.1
